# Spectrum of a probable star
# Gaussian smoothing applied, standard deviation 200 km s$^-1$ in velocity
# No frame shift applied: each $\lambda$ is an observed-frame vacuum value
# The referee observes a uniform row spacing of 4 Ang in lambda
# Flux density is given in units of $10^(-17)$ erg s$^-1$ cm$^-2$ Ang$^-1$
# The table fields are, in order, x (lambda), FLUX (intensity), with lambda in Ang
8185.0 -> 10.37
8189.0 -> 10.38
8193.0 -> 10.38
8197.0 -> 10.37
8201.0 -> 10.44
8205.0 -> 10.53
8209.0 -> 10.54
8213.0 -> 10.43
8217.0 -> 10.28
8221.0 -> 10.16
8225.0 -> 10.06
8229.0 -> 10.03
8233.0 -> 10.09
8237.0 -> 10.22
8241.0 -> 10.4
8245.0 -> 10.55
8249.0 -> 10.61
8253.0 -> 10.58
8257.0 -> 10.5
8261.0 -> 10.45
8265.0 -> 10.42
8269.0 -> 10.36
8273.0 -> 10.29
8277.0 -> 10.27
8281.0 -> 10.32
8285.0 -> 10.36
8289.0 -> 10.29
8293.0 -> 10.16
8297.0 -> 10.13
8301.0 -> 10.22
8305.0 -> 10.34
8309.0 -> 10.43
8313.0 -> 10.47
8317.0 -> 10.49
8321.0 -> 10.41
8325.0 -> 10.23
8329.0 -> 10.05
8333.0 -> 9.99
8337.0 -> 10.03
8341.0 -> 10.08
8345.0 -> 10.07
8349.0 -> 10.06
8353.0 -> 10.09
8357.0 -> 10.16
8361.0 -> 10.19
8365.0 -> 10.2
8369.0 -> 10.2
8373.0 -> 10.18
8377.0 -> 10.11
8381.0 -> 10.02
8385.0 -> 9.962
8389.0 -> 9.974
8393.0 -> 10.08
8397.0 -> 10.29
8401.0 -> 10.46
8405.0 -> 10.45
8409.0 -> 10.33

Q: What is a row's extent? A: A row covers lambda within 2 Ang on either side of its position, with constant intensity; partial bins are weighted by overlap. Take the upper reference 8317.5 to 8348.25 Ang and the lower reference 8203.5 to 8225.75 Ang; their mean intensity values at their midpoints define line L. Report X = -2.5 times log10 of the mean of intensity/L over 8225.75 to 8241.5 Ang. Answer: 0.017 mag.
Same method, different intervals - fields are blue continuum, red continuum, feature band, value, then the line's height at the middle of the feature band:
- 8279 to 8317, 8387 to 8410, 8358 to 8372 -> 0.01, 10.3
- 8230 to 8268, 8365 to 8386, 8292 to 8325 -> -0.01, 10.3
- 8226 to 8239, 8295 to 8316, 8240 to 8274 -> -0.03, 10.2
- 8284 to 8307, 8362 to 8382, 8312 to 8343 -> 0.00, 10.2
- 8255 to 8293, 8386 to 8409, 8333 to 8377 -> 0.02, 10.3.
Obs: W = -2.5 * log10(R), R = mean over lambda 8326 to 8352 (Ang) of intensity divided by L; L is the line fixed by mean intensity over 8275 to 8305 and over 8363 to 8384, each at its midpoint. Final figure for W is 0.01 mag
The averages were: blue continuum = 10.3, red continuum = 10.1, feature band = 10.1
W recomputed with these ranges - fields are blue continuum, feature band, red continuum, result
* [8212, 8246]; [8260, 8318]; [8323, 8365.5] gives -0.02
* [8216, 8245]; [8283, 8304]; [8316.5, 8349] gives -0.01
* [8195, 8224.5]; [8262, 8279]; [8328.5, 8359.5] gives -0.01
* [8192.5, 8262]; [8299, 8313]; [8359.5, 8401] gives -0.01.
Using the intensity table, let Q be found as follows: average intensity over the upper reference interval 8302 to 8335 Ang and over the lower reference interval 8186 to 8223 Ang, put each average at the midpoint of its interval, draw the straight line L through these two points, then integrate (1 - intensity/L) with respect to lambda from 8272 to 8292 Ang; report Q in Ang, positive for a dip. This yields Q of 0.1 Ang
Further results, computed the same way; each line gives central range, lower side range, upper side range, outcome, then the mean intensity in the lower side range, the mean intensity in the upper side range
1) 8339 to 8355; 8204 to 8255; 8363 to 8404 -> 0.19 Ang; 10.3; 10.2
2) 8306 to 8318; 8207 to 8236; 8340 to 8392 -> -0.36 Ang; 10.2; 10.1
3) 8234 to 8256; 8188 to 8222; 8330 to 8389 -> -0.29 Ang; 10.4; 10.1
